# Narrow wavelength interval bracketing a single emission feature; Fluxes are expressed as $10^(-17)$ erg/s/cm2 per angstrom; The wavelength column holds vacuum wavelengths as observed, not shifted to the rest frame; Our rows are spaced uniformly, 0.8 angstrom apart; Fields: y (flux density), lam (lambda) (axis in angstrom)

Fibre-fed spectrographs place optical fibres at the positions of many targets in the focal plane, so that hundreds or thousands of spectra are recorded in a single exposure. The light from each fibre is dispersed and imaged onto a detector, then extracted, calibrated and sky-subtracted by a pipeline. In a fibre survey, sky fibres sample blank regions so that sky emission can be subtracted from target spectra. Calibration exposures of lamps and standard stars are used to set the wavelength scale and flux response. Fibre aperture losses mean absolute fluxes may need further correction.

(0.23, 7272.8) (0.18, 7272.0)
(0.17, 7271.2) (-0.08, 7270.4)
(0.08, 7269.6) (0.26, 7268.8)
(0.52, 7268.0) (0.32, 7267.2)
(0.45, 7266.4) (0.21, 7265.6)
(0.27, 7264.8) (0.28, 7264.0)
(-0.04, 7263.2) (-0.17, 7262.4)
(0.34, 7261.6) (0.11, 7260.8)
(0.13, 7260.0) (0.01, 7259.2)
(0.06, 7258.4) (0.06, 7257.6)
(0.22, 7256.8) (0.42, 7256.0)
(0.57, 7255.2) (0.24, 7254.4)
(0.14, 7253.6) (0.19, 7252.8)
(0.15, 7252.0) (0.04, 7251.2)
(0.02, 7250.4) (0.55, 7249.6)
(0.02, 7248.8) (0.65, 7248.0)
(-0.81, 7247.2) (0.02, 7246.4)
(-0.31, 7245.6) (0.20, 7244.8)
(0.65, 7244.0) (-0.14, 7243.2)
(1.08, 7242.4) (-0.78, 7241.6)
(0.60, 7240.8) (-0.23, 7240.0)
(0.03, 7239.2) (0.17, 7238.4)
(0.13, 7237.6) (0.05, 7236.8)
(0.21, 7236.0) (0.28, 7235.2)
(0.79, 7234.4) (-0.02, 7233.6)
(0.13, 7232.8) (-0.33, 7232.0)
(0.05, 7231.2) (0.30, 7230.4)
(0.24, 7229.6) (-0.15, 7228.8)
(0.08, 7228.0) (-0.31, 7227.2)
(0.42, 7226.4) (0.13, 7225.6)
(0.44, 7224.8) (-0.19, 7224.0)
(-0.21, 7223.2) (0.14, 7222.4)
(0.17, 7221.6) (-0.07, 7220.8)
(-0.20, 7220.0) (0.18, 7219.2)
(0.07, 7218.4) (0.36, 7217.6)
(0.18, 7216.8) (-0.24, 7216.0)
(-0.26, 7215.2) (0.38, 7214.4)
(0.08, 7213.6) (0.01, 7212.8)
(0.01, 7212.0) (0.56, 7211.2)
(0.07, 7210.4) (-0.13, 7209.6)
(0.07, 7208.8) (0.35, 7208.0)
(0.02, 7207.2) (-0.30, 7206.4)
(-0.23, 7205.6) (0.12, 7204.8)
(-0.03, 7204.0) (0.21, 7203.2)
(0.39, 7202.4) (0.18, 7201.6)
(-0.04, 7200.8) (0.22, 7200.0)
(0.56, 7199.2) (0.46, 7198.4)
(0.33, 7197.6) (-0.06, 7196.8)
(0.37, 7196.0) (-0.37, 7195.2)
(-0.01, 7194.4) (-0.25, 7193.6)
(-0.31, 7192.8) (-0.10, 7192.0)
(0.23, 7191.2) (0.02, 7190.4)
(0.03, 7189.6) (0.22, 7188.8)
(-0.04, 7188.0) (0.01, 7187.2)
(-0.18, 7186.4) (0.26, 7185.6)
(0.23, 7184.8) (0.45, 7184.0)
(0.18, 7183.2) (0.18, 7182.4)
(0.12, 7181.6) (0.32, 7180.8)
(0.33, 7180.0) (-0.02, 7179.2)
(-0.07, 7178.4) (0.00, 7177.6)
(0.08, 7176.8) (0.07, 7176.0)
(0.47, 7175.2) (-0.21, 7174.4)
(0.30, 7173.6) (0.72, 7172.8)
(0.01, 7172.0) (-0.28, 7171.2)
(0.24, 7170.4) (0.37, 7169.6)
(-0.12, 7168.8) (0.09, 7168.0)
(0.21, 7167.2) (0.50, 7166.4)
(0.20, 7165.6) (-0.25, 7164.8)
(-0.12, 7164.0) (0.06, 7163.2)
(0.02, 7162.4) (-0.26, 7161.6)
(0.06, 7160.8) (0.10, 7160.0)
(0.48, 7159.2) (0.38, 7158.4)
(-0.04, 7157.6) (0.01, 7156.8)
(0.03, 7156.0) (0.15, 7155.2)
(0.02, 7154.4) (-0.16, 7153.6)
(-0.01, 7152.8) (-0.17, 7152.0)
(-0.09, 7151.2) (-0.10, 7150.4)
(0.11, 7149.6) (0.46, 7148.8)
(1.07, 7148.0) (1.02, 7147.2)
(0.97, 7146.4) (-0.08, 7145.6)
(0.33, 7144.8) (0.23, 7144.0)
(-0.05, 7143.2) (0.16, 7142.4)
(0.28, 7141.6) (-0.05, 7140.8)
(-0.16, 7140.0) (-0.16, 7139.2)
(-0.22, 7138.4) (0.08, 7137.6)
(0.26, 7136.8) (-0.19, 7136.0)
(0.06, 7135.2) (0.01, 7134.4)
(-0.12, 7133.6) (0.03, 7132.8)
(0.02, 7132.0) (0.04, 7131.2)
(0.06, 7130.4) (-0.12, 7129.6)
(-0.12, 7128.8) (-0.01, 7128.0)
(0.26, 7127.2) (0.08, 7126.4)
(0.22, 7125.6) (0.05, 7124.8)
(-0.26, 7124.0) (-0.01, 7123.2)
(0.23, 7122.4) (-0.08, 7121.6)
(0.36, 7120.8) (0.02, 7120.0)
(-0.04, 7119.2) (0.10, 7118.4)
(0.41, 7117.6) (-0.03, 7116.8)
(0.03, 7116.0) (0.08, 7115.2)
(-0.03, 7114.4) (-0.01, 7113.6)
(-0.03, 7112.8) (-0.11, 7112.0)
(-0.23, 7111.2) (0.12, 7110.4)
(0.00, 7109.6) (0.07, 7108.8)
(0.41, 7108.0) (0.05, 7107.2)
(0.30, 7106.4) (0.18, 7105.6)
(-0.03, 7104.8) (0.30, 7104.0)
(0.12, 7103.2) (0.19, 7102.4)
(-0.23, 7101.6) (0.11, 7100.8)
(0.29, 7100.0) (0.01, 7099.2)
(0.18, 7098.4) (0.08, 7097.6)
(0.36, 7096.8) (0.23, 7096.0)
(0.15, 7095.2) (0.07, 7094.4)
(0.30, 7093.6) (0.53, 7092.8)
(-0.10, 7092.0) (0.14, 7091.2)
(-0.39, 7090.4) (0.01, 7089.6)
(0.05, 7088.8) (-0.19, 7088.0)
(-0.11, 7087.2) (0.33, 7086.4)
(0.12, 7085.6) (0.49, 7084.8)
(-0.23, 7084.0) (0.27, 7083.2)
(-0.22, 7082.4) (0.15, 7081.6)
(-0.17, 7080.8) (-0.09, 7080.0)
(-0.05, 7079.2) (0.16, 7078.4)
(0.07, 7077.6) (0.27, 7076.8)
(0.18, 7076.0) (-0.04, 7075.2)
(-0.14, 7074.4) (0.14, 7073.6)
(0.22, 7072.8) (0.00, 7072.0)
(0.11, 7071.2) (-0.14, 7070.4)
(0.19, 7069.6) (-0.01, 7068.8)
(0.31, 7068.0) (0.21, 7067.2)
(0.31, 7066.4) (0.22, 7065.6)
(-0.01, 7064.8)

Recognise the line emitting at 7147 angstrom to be H-gamma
